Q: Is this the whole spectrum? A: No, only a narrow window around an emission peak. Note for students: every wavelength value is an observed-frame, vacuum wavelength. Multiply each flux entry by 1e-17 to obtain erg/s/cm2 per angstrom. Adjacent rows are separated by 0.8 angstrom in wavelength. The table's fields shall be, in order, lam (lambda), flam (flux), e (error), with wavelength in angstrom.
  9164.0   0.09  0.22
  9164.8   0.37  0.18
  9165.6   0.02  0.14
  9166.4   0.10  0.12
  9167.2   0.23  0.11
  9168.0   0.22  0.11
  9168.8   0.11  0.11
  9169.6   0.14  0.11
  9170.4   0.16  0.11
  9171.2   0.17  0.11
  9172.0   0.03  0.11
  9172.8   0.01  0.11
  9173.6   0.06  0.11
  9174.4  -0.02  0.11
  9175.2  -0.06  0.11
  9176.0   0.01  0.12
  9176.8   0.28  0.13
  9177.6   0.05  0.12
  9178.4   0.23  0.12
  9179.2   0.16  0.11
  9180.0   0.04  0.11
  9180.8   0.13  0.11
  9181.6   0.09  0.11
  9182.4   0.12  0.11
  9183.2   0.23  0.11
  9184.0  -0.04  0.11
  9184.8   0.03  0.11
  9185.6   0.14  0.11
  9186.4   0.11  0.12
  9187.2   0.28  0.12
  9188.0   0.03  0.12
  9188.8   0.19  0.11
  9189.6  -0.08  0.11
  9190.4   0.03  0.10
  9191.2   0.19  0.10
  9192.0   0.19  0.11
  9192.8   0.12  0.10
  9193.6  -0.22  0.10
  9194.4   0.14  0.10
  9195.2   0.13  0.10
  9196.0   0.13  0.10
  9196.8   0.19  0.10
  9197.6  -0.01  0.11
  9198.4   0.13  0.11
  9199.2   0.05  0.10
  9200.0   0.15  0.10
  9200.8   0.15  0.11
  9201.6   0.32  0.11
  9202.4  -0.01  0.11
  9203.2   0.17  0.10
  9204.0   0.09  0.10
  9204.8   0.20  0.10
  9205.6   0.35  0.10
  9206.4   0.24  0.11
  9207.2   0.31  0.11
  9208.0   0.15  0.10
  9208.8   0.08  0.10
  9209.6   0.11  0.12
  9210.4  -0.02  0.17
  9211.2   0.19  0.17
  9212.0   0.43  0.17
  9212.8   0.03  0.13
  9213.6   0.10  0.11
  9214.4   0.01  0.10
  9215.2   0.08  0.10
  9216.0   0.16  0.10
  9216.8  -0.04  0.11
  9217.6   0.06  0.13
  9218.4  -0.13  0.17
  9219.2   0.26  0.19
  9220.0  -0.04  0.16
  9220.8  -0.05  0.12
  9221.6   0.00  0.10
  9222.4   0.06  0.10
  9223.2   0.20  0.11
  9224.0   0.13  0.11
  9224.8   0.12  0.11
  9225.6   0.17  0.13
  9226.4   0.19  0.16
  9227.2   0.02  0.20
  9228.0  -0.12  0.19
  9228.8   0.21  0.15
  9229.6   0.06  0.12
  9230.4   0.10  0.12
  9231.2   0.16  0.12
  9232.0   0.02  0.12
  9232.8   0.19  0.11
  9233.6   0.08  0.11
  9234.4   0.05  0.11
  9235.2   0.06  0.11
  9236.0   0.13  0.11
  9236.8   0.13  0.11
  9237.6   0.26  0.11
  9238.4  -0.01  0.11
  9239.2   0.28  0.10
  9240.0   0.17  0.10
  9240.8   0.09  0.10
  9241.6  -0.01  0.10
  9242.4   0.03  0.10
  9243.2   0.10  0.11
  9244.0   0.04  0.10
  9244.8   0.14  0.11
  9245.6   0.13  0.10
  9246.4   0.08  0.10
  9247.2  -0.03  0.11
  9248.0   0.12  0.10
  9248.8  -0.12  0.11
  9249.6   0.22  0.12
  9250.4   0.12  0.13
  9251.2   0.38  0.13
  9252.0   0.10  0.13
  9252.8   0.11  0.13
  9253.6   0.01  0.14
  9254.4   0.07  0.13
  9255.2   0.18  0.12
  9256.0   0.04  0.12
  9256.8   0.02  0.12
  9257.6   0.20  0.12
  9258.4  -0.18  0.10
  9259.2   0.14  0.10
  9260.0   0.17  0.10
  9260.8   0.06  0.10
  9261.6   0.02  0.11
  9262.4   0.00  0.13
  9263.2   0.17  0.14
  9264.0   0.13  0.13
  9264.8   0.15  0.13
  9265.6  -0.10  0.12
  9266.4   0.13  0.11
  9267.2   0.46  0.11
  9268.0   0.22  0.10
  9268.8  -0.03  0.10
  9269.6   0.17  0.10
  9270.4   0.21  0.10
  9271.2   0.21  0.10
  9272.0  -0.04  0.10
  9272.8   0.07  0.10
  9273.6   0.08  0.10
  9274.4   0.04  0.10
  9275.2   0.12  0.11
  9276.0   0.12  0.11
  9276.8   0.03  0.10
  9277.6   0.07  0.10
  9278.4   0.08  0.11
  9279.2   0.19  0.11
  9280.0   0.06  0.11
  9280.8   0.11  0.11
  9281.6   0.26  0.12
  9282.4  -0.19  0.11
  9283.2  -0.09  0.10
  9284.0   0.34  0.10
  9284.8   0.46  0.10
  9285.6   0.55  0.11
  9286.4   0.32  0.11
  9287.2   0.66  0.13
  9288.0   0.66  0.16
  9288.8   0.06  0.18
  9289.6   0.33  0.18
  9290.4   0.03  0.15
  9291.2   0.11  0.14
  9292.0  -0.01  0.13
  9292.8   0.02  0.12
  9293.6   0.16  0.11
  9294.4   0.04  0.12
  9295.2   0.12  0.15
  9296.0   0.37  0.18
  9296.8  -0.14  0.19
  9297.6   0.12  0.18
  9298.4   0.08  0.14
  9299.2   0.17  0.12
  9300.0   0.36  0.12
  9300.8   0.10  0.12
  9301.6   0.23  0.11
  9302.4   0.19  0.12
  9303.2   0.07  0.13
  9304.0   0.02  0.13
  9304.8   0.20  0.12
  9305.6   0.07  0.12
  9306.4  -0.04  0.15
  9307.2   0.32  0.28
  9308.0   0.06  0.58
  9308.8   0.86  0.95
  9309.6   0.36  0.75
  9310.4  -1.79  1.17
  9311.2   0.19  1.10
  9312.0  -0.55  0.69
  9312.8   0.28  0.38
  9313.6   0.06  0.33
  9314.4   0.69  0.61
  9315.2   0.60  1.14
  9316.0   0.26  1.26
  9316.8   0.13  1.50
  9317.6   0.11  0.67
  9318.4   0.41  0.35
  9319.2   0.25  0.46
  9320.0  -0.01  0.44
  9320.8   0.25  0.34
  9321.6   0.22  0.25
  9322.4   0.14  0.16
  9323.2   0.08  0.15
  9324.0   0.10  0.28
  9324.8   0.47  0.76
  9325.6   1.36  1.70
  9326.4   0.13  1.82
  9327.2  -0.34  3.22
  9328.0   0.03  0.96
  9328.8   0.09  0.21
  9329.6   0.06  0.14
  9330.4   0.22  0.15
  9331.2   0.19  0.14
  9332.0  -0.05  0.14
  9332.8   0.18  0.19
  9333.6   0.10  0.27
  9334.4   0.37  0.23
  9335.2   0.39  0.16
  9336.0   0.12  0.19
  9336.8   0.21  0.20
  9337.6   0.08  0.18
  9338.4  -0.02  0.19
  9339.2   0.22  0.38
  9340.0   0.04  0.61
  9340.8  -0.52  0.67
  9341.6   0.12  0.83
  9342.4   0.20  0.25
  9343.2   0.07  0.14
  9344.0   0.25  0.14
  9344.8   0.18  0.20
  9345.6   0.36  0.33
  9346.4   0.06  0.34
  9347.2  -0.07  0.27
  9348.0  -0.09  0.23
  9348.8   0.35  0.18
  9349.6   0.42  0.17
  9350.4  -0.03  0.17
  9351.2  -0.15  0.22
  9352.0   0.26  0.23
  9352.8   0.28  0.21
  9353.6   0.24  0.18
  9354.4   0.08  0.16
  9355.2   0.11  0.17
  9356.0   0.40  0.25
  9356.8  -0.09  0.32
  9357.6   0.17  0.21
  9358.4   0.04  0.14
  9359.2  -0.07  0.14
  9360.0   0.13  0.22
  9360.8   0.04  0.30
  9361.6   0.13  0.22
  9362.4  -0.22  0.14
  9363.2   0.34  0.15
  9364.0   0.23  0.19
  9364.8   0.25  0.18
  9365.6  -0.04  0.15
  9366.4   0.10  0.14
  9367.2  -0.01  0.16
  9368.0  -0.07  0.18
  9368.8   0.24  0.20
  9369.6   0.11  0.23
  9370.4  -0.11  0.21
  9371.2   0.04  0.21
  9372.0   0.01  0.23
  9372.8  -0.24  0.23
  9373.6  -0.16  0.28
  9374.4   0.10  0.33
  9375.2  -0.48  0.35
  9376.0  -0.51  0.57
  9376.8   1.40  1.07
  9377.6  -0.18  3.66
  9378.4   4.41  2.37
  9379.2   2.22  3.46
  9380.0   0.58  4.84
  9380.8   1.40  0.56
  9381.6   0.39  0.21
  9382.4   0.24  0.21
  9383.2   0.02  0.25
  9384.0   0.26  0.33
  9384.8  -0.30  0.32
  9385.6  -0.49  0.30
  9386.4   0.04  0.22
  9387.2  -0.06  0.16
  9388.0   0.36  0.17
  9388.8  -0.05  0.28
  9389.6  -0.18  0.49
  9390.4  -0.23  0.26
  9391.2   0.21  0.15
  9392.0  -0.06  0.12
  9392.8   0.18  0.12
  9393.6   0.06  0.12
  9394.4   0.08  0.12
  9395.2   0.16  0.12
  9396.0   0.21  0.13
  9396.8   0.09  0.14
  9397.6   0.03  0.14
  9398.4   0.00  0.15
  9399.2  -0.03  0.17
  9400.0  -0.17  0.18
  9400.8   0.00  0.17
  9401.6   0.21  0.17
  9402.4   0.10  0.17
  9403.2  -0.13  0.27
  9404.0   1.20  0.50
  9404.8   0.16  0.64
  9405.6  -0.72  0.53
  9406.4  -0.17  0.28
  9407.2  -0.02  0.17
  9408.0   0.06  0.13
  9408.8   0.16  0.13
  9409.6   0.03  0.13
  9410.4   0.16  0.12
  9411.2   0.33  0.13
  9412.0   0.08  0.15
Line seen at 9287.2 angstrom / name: Hgamma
